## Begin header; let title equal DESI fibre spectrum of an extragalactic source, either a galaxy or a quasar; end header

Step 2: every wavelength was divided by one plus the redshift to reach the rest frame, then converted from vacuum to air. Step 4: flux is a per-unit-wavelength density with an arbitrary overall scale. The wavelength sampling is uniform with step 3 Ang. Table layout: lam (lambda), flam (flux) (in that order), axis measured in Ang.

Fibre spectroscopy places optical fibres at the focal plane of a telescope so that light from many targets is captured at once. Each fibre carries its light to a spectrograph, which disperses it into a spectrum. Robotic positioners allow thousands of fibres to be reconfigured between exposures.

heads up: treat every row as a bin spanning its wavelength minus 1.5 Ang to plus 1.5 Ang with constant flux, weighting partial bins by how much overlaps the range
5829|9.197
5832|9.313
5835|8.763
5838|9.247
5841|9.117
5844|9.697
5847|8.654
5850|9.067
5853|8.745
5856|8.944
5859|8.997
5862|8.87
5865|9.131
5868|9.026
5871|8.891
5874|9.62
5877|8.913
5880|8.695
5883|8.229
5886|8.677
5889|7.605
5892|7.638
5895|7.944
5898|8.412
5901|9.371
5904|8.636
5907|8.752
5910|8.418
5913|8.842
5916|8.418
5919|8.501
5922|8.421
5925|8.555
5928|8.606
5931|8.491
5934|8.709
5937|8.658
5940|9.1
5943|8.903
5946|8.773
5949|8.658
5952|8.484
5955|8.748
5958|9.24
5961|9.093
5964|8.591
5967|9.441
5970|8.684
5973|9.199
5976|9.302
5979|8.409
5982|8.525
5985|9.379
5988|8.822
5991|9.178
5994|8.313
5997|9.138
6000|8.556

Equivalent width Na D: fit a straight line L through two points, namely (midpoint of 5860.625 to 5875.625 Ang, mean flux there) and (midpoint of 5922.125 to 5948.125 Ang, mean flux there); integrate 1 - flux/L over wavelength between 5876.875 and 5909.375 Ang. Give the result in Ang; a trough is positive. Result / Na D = 1.94 Ang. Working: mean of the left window 9.11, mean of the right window 8.71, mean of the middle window 8.42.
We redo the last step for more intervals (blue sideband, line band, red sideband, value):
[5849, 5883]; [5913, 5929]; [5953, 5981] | 0.8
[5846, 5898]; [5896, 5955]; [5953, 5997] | 0.9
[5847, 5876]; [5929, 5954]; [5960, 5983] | 0.6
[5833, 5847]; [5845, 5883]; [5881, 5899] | -1.4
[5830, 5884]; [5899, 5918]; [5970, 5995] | 0.5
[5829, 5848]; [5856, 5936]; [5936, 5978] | 3.6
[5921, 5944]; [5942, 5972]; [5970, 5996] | -0.3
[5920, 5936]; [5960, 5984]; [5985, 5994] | -0.2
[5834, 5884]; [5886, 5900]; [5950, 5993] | 1.5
